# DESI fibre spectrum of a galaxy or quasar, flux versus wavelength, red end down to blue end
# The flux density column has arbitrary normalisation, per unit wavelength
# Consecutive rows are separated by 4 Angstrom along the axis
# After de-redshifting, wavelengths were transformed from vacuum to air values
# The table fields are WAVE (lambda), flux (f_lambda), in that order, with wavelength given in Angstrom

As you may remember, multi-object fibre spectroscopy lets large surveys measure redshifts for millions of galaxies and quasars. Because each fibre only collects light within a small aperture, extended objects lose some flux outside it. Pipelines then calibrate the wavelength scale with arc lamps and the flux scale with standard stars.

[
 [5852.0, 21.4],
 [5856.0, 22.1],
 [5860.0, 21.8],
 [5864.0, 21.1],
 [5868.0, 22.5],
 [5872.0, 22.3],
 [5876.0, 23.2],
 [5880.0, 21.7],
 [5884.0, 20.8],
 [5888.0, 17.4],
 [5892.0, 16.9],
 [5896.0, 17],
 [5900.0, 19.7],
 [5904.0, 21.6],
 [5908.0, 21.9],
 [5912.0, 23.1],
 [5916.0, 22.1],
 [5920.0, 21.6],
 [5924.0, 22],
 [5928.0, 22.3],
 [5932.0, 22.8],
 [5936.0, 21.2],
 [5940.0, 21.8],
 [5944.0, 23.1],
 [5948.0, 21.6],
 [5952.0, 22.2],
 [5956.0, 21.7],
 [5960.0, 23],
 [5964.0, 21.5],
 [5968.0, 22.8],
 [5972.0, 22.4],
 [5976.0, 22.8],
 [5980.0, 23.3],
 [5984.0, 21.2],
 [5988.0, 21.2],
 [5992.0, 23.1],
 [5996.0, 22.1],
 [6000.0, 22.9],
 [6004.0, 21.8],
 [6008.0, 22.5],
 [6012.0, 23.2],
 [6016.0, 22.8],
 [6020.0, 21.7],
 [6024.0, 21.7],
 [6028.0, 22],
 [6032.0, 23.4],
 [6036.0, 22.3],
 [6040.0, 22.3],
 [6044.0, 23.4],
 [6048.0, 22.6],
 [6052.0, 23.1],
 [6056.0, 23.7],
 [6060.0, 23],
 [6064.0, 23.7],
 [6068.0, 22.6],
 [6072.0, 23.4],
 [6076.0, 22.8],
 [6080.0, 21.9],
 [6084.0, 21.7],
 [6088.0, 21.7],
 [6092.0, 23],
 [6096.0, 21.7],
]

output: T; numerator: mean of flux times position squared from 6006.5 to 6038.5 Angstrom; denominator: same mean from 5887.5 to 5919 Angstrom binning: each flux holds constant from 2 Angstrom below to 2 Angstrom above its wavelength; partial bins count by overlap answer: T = 1.2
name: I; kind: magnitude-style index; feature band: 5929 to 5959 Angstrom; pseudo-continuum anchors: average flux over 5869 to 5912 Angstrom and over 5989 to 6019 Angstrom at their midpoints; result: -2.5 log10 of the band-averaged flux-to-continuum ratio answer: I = -0.033 mag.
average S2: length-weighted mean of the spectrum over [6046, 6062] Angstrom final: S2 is 23.1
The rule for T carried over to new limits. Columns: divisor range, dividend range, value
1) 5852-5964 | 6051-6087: 1.12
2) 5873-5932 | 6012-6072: 1.14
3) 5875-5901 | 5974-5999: 1.19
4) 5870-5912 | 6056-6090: 1.18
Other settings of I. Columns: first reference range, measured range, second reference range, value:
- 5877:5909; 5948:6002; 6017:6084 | -0.05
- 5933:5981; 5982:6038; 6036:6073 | 0.02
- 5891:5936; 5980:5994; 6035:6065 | 0.00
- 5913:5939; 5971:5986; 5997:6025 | -0.01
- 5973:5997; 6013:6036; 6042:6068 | 0.02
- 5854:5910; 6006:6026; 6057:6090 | -0.02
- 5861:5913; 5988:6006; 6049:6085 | -0.01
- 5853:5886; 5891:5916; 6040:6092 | 0.09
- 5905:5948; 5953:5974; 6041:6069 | 0.01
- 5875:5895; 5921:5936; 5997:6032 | -0.08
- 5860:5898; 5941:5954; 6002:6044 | -0.04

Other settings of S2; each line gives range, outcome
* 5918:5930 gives 22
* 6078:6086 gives 21.8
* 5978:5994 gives 22.2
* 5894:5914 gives 20.7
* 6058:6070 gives 23.1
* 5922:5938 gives 22.1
